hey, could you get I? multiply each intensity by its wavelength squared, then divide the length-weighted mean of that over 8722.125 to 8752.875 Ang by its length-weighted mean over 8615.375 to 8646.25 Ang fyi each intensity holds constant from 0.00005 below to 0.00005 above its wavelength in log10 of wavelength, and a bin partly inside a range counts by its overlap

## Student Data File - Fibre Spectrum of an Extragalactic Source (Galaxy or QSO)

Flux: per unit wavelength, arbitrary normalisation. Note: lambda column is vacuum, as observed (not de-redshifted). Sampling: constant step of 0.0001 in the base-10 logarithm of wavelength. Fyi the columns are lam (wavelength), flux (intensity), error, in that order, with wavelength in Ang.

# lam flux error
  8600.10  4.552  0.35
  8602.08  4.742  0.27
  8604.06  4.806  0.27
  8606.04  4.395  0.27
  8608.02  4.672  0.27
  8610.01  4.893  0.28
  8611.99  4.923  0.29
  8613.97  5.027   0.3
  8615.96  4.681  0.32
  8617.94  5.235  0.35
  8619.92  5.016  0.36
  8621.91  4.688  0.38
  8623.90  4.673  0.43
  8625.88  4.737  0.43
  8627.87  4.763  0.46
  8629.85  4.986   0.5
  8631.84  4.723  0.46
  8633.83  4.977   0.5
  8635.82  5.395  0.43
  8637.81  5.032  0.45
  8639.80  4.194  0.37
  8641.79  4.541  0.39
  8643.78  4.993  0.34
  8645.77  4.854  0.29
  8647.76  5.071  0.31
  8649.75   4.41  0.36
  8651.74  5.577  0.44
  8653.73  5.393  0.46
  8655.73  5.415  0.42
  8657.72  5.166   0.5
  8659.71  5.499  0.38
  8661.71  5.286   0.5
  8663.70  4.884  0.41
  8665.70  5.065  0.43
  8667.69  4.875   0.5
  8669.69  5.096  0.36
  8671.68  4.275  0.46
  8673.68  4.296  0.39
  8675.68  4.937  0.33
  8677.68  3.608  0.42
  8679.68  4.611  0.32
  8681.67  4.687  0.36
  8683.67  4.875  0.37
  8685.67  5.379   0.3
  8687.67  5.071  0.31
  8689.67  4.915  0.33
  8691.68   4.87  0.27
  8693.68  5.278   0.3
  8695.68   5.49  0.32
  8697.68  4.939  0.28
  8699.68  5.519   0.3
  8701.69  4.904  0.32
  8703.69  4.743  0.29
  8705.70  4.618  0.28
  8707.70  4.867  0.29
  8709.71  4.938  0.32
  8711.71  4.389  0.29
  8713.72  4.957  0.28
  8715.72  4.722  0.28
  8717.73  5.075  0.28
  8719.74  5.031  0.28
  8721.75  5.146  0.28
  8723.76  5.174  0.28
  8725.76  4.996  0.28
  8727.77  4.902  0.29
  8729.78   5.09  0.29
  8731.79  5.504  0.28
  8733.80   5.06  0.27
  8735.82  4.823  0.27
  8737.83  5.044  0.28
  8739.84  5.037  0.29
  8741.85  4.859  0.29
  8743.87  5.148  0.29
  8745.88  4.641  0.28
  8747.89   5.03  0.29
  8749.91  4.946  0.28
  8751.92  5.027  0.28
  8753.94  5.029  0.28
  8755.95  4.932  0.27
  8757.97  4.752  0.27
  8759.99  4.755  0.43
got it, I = 1.1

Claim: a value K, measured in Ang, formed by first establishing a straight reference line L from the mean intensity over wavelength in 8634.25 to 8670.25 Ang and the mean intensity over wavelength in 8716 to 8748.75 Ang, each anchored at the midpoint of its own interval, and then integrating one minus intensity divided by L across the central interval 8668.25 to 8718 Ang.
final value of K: 1.9 Ang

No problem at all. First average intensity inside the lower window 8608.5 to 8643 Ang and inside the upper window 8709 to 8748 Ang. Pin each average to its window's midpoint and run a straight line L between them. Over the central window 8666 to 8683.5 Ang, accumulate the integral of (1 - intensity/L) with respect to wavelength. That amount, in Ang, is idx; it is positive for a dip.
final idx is 1.2 Ang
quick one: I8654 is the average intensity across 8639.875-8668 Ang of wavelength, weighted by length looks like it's 5.05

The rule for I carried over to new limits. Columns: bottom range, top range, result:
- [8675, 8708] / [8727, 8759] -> 1.03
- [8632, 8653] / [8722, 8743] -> 1.05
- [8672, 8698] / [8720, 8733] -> 1.07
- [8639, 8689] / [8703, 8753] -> 1.03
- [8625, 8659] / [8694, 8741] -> 1.03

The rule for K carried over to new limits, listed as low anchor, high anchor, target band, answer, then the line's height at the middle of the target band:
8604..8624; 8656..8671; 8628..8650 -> 0.6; 4.98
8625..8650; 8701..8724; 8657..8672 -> -0.6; 4.85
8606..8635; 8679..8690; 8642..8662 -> -1.0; 4.89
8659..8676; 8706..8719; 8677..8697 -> -0.1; 4.87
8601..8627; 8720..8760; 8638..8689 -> 0.0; 4.88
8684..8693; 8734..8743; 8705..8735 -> 0.1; 4.99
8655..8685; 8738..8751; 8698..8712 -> 0.0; 4.89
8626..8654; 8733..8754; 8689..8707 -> -0.3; 4.94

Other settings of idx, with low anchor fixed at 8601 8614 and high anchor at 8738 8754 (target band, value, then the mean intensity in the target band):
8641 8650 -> 0.0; 4.81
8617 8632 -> -0.2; 4.86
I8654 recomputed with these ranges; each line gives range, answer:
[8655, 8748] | 4.95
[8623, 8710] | 4.92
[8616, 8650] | 4.85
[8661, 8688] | 4.77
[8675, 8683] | 4.46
